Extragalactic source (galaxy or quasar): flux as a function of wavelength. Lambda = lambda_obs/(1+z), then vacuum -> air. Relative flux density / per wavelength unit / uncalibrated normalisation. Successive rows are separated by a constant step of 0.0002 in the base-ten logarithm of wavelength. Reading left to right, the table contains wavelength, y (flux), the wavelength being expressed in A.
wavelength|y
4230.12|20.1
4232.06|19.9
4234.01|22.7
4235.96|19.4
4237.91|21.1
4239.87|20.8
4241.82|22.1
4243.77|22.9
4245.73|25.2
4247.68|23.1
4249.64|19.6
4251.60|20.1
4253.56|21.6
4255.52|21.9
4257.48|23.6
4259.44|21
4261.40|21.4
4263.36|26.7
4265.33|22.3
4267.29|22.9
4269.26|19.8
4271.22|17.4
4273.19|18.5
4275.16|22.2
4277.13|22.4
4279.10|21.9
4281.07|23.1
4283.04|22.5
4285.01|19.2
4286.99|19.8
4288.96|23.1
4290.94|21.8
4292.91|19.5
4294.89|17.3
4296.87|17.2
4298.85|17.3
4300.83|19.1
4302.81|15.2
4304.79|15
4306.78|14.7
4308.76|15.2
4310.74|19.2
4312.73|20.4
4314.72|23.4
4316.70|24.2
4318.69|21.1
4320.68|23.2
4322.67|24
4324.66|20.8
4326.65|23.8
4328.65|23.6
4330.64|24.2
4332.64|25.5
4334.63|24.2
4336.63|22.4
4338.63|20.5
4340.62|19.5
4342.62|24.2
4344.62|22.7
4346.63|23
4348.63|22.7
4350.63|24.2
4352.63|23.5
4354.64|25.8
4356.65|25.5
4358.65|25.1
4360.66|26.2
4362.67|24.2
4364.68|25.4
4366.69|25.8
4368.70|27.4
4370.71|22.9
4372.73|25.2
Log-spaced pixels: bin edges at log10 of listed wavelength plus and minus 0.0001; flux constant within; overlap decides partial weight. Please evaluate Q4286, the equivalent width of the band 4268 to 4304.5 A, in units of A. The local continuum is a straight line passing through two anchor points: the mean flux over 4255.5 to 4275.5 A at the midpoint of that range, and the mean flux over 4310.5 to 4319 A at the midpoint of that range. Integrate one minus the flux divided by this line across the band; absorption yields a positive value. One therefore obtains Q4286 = 3.26 A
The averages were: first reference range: 21.6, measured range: 19.8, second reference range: 21.9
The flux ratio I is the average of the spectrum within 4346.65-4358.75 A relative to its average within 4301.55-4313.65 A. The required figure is 1.46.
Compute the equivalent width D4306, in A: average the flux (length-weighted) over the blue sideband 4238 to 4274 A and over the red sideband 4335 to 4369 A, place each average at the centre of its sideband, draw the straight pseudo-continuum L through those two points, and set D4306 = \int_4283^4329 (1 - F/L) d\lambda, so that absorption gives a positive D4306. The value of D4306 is 5.9 A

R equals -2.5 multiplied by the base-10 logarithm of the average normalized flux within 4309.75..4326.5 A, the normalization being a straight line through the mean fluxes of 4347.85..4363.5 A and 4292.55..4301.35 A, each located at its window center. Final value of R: -0.09 mag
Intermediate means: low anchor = 17.9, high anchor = 24.7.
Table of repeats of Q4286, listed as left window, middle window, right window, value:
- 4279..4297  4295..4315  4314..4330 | 4.0 A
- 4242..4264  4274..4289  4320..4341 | 0.6 A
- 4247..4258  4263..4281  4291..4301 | -1.2 A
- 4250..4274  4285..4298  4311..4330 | 1.4 A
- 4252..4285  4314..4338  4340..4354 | -0.7 A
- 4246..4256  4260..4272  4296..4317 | -0.7 A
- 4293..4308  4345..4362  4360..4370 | -0.2 A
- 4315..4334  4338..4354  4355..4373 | 1.2 A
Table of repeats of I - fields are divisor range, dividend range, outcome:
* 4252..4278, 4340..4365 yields 1.11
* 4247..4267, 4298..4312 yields 0.75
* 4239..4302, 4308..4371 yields 1.10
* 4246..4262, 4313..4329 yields 1.05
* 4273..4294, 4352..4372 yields 1.18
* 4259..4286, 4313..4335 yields 1.08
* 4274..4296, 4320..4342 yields 1.08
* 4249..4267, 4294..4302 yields 0.80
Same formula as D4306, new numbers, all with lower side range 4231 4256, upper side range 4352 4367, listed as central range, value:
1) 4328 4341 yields 0.76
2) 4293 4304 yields 2.79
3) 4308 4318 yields 1.32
